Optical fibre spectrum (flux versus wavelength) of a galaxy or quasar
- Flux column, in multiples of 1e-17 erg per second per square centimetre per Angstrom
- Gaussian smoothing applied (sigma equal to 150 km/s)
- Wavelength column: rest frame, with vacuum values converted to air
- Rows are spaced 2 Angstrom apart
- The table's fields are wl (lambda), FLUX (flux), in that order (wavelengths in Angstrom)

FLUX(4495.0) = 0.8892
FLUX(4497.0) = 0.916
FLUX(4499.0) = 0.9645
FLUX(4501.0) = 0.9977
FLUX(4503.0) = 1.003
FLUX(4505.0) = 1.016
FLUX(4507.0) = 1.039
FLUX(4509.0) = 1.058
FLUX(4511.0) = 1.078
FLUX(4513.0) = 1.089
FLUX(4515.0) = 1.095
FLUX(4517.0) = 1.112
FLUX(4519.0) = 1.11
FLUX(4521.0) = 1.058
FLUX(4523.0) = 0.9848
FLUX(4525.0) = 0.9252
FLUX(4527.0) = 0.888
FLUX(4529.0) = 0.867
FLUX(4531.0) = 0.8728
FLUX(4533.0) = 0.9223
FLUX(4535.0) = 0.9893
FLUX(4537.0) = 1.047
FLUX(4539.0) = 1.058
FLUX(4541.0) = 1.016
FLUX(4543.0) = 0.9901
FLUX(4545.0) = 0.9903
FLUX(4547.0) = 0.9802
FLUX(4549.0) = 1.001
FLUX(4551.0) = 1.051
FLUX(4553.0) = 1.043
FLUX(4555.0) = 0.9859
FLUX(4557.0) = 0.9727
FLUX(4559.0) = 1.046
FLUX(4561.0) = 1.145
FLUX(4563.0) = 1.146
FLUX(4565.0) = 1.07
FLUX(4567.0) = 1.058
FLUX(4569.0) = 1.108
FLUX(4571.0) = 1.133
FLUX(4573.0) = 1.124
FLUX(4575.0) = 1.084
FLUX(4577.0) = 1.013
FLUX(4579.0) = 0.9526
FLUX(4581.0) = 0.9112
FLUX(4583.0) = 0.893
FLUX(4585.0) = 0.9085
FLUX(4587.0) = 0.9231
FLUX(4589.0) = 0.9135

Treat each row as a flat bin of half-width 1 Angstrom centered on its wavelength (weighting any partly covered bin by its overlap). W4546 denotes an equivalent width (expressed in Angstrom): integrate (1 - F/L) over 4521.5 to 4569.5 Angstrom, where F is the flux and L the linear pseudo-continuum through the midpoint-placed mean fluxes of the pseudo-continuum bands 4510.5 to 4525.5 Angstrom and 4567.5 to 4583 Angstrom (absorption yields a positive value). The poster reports 2.0 Angstrom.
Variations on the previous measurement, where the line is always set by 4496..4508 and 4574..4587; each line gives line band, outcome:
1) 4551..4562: -0.8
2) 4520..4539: 0.4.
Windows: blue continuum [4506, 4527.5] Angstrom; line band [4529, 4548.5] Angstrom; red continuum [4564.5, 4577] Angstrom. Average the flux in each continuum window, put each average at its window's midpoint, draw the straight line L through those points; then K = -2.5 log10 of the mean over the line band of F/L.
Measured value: 0.09 mag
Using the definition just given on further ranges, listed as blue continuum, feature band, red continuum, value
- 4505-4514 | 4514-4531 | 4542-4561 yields 0.05 mag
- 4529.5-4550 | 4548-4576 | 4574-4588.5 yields -0.11 mag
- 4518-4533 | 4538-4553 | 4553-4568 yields 0.00 mag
